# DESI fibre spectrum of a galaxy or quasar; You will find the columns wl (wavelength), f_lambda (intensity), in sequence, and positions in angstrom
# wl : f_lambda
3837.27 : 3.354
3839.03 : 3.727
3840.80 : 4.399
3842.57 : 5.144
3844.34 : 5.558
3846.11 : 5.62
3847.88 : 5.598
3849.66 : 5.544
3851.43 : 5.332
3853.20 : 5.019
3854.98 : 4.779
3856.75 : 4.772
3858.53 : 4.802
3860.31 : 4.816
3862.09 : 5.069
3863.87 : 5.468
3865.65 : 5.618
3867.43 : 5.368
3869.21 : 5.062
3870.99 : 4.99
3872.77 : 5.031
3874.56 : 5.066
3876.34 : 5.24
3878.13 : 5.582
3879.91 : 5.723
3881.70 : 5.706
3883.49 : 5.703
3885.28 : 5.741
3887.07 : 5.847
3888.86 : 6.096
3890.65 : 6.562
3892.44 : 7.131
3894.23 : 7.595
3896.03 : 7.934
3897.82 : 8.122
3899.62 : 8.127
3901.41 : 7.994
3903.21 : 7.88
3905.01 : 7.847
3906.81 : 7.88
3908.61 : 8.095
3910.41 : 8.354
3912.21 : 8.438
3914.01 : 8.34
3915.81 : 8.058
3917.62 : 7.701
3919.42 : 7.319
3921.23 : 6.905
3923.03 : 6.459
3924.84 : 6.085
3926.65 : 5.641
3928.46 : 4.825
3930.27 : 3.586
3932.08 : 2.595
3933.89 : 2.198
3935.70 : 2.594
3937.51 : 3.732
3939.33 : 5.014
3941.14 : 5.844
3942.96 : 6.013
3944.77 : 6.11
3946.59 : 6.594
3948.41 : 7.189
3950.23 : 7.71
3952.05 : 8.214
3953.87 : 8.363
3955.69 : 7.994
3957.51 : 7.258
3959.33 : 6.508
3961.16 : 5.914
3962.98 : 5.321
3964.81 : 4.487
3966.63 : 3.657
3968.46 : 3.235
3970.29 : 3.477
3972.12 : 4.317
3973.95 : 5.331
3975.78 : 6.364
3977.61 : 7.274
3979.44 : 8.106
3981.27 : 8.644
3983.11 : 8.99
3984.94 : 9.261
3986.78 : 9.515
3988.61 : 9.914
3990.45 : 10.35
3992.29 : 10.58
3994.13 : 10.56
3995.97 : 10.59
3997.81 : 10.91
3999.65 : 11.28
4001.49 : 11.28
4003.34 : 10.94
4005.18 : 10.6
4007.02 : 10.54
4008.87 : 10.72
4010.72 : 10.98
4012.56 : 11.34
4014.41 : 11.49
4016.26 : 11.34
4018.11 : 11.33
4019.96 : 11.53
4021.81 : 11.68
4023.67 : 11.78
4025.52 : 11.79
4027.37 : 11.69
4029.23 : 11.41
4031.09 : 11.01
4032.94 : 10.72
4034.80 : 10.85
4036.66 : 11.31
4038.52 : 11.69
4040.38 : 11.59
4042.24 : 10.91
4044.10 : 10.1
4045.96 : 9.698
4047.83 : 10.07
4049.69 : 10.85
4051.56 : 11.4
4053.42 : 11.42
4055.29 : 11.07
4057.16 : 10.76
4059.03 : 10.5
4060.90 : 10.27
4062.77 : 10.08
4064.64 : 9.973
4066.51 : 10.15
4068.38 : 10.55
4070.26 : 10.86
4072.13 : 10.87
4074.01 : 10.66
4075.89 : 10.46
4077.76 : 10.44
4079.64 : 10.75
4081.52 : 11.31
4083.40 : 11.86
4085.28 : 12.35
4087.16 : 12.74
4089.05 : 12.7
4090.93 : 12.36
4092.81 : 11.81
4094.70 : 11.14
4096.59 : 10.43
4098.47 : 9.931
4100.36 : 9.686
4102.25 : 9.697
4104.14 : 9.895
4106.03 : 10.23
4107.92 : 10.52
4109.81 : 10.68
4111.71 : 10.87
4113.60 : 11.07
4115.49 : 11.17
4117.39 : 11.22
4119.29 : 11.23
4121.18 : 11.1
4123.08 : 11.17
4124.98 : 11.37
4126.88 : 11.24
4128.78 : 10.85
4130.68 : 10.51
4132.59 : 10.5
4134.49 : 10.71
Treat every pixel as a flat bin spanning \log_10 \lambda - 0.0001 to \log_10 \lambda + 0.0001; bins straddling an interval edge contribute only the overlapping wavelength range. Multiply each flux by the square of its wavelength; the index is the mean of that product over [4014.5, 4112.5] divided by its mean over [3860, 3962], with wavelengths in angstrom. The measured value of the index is 1.87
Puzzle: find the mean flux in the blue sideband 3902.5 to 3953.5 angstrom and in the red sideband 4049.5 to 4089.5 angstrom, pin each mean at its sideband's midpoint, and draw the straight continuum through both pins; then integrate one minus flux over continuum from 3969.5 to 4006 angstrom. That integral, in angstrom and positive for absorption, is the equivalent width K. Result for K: -2.46 angstrom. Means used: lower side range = 6.34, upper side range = 11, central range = 8.93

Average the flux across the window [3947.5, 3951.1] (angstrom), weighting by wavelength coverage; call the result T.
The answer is 7.44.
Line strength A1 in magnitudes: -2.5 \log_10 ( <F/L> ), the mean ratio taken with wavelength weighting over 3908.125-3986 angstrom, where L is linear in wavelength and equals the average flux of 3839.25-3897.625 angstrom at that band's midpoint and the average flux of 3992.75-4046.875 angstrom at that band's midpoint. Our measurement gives 0.32 mag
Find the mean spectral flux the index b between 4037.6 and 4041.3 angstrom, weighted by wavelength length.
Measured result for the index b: 11.6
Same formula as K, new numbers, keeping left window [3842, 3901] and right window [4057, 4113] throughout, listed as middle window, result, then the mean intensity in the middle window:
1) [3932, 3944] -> 5.3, 4.12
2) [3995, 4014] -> -4.3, 10.9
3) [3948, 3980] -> 7.3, 6.11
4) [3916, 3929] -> 0.8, 6.55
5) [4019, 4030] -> -2.6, 11.6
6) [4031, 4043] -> -1.8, 11.2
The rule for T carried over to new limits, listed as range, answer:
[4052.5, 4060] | 10.9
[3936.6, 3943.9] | 5.16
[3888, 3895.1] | 6.85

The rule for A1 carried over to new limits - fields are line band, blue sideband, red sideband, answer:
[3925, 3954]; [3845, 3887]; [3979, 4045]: 0.458 mag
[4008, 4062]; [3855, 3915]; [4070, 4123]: -0.150 mag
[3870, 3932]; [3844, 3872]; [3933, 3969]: -0.214 mag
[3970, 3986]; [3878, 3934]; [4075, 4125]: 0.187 mag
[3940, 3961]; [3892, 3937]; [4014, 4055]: 0.147 mag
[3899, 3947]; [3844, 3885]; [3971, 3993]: 0.057 mag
